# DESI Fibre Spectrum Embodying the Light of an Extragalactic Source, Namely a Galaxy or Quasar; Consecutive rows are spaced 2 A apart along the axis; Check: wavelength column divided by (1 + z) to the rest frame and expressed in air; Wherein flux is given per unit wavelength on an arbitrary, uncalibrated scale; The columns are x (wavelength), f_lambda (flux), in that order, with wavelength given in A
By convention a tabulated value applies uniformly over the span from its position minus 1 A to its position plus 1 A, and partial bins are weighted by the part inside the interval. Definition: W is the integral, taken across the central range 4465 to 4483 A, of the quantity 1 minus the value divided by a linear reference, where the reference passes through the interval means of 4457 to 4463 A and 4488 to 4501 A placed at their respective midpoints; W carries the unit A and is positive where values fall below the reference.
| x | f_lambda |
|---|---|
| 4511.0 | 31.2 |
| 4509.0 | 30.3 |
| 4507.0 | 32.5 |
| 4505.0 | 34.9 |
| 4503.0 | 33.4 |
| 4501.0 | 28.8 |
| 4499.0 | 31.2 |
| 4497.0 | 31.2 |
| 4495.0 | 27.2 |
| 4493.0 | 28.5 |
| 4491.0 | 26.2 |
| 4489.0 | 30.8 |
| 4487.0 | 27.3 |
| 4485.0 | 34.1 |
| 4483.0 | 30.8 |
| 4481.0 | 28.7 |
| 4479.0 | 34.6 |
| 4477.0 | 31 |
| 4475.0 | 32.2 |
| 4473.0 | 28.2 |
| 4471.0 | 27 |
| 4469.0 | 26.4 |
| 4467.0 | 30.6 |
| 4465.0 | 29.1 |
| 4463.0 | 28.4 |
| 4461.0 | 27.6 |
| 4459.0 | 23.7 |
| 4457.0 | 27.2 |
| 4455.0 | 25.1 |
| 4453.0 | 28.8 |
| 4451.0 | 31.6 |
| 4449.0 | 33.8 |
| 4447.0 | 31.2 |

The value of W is -1.5 A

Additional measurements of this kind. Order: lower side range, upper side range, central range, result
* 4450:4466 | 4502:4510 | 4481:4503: 1.1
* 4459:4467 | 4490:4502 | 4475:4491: -1.3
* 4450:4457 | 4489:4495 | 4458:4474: 0.3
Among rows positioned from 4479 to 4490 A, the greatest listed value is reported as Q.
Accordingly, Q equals 34.6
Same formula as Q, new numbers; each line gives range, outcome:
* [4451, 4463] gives 31.6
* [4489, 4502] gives 31.2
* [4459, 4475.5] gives 32.2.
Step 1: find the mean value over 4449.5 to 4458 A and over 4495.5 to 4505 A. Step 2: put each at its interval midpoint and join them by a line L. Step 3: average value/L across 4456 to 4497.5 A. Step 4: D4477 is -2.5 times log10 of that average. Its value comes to 0.031 mag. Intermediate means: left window 28.5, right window 31.3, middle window 29.1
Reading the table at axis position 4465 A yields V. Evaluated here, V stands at 29.1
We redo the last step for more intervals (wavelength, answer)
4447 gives 31.2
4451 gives 31.6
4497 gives 31.2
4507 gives 32.5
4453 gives 28.8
